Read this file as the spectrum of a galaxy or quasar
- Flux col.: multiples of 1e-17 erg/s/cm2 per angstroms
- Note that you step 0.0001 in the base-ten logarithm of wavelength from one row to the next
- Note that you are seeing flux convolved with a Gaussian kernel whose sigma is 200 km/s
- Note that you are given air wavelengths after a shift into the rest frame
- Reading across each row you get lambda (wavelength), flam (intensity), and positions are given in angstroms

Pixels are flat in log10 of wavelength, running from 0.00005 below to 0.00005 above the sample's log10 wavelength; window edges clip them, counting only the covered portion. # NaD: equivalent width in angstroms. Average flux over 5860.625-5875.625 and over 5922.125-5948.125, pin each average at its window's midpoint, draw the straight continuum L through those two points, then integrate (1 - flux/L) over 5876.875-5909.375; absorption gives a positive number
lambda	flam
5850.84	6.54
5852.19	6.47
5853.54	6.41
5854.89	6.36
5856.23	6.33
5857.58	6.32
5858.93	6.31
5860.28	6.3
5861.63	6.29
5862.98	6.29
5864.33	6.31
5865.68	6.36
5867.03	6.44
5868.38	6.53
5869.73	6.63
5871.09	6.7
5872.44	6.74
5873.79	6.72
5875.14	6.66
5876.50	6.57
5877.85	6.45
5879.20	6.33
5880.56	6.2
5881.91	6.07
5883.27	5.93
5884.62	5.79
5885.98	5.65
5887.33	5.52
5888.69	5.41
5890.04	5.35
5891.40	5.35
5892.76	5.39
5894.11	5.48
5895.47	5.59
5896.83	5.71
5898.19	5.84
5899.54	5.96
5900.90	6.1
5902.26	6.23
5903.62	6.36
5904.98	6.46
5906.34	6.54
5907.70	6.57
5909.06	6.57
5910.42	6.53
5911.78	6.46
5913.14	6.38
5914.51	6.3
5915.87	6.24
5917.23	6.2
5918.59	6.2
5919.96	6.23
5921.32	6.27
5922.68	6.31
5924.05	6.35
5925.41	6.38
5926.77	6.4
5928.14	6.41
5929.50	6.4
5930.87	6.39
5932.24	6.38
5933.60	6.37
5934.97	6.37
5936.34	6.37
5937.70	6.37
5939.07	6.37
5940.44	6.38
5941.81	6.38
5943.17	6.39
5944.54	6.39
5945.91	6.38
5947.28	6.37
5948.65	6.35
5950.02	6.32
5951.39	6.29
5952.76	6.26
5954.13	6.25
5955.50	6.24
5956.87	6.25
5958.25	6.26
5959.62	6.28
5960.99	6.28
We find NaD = 2.56 angstroms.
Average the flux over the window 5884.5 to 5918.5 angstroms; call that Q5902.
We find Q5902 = 6.01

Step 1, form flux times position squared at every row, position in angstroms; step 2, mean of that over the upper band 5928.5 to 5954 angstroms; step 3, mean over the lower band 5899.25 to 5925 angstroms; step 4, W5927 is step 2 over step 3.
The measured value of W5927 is 1.01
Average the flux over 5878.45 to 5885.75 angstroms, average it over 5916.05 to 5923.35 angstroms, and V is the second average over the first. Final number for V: 1.0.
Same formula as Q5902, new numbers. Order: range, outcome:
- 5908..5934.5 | 6.36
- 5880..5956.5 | 6.18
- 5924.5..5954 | 6.37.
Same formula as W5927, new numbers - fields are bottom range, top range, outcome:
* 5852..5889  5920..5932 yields 1.03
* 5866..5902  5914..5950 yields 1.07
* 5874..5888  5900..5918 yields 1.05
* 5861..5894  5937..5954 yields 1.06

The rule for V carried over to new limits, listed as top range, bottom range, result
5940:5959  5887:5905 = 1.10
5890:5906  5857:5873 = 0.91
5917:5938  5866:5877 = 0.96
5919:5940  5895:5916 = 1.02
